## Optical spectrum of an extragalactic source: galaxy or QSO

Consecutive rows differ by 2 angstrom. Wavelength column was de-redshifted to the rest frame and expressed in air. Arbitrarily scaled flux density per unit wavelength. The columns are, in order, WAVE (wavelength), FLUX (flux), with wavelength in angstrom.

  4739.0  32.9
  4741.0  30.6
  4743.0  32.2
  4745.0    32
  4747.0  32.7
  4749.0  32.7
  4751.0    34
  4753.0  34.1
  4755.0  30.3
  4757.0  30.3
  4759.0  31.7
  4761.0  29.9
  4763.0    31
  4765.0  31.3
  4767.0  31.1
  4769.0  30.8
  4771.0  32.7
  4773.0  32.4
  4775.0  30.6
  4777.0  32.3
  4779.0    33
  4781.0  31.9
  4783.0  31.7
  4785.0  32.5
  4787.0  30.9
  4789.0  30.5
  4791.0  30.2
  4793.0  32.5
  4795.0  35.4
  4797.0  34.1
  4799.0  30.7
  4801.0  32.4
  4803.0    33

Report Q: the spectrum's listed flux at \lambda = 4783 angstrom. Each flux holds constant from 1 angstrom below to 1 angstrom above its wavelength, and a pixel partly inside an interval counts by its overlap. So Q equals 31.7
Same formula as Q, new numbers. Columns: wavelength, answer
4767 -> 31.1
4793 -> 32.5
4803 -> 33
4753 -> 34.1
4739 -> 32.9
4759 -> 31.7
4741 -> 30.6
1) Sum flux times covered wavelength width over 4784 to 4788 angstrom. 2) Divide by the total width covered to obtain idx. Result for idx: 31.7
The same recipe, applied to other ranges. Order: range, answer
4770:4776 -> 31.9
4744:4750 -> 32.5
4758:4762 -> 30.8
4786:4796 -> 31.9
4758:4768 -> 31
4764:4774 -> 31.7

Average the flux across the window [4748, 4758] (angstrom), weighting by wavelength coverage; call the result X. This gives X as 32.3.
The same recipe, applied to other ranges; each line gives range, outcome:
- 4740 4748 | 31.9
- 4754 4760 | 30.8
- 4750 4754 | 34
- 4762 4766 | 31.1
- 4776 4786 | 32.3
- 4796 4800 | 32.4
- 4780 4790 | 31.5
